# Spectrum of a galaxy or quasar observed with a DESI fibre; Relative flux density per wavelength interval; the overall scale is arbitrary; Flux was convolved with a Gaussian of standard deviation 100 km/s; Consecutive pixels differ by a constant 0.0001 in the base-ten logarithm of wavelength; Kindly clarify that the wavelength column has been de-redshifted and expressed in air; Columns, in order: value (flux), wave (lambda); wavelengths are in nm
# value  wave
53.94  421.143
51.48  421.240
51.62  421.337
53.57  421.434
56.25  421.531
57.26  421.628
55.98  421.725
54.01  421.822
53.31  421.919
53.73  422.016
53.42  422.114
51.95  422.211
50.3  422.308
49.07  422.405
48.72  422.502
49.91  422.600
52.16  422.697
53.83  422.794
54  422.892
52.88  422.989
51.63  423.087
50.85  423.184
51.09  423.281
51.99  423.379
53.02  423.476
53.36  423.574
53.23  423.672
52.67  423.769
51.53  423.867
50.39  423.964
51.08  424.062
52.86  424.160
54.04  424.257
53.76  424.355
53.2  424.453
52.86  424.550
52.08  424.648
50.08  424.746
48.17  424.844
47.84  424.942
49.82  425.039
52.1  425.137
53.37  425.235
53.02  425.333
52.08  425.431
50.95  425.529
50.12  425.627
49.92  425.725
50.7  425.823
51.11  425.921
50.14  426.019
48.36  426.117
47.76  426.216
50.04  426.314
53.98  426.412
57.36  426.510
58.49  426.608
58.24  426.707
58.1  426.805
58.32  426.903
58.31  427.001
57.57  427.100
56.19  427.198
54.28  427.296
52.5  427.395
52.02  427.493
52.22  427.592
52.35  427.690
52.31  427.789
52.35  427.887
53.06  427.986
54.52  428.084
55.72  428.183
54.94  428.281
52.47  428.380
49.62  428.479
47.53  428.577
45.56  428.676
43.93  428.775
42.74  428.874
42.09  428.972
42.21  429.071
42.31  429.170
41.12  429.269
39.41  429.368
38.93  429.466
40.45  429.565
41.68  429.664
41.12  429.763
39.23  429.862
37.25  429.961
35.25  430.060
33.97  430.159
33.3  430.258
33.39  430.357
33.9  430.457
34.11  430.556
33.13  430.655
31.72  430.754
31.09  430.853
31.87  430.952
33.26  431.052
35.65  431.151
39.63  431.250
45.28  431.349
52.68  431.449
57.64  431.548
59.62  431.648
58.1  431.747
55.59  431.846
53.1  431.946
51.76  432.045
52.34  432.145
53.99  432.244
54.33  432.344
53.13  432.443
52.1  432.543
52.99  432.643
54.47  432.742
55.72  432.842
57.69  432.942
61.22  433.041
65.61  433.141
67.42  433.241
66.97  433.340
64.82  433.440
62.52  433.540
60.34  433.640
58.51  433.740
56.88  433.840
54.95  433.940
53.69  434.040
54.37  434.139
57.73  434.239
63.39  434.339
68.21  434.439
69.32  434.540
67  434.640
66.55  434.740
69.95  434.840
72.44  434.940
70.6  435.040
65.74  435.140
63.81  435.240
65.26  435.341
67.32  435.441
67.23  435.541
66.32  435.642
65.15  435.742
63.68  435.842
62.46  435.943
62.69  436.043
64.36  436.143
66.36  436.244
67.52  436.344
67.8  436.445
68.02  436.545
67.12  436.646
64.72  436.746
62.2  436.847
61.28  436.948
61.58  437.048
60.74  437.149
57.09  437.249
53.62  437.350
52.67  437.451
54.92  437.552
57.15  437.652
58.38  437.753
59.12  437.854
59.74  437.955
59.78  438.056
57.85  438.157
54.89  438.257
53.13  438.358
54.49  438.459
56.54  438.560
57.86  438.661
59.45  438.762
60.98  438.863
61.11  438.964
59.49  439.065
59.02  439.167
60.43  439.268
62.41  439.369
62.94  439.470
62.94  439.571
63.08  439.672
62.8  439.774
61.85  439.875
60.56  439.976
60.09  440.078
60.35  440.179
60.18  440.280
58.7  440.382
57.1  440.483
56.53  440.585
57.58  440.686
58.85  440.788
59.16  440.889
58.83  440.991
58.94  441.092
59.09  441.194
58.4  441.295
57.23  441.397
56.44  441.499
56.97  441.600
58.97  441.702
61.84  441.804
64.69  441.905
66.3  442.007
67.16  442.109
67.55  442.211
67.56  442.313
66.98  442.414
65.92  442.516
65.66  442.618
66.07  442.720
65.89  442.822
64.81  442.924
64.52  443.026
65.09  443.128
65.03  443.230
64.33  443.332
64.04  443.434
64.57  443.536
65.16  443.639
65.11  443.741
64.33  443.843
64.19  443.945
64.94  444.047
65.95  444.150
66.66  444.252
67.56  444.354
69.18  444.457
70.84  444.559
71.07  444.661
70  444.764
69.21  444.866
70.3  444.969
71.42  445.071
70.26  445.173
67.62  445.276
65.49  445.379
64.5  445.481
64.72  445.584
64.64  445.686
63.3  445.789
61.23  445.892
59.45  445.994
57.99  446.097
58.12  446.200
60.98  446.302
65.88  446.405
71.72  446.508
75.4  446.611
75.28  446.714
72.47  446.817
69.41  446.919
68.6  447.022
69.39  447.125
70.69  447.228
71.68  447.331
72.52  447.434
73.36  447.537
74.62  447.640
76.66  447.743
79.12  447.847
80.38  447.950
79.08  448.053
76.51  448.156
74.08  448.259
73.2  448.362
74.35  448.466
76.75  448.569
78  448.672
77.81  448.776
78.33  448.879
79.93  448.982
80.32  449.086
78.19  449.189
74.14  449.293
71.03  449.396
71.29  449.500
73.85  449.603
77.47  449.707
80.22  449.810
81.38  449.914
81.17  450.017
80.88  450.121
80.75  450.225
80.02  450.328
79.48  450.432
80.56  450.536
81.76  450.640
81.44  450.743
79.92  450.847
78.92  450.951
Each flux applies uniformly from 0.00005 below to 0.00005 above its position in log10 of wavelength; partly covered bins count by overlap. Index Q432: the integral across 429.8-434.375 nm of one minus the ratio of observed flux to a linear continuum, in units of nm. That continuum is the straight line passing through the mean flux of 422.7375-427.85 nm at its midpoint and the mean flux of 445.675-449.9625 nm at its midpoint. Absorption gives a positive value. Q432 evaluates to 0.72 nm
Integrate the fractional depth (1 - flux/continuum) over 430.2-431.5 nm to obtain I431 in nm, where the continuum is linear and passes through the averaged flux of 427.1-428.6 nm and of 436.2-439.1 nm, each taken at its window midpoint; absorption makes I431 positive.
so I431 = 0.45 nm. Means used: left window 53.1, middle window 36.1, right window 59.8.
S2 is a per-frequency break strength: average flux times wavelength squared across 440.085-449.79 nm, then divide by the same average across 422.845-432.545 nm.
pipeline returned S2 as 1.51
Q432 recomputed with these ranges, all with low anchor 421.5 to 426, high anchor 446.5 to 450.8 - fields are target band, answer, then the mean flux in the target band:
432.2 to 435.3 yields 0.03 nm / 61.2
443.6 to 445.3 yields 0.10 nm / 67.9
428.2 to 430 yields 0.42 nm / 43.7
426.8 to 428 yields 0.02 nm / 54.5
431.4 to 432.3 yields 0.07 nm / 55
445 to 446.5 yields 0.19 nm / 64.3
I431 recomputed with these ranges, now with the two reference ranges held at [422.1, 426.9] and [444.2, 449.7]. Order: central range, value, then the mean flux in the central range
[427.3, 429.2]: 0.19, 49.7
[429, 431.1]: 0.74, 36.6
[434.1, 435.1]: -0.09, 66.1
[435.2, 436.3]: -0.06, 65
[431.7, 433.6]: 0.05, 57.6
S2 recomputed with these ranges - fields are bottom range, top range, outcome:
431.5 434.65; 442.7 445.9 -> 1.19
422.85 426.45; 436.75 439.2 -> 1.20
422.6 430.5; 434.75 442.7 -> 1.32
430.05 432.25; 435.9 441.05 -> 1.46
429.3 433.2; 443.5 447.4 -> 1.58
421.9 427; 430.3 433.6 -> 0.99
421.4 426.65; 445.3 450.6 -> 1.57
